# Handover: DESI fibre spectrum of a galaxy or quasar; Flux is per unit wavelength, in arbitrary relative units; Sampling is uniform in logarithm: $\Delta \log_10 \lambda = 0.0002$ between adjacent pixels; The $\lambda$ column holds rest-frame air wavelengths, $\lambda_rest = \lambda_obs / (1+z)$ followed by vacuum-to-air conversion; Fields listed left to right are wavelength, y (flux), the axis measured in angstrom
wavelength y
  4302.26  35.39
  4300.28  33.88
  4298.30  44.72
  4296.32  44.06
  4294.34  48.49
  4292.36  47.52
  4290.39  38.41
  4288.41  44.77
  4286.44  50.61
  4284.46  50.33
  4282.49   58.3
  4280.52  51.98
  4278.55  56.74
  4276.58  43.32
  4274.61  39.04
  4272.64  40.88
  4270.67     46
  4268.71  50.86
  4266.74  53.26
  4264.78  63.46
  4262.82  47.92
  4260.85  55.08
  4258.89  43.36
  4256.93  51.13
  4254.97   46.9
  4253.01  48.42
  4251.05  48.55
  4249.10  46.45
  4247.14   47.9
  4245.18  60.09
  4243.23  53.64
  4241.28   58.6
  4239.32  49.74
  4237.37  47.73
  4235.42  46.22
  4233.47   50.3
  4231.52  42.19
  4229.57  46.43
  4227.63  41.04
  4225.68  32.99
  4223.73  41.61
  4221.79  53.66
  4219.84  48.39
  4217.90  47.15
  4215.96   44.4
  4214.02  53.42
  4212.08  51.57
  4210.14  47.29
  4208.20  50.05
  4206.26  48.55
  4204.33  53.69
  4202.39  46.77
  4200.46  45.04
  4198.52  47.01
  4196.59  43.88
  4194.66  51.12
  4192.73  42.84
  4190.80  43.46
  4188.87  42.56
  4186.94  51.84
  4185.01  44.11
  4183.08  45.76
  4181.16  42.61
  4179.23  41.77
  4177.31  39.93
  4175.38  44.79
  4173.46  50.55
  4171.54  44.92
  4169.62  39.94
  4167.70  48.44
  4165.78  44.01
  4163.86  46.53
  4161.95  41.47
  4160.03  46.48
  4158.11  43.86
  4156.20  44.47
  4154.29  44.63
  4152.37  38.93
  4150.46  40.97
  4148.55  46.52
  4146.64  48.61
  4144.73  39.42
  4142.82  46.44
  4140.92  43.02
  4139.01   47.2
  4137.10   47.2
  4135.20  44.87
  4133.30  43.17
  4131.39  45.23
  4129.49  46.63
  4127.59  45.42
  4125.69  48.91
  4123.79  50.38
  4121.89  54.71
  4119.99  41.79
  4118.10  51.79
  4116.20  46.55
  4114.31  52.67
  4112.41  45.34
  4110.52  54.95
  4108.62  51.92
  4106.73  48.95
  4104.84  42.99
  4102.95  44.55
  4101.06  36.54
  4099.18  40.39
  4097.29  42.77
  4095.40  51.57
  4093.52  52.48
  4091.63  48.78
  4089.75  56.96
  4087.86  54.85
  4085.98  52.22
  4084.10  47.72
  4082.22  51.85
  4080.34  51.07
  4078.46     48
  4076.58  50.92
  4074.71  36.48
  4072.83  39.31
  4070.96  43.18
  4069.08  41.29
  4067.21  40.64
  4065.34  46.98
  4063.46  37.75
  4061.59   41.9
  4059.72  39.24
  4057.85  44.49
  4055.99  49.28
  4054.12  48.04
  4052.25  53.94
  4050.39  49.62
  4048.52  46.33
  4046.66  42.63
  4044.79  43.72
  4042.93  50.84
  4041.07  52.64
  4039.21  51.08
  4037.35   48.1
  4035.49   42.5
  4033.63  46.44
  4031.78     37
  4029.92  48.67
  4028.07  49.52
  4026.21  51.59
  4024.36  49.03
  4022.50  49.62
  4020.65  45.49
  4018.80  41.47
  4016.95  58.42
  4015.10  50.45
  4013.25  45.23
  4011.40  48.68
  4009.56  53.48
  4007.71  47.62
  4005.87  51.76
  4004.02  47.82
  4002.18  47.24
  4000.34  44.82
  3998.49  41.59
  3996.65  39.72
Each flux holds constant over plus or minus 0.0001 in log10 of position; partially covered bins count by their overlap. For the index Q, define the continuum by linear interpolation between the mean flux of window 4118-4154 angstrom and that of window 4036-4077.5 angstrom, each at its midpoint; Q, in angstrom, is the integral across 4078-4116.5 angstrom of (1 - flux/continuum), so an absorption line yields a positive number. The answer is -2.7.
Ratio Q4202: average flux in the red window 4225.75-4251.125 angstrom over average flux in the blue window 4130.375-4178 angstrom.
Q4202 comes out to 1.09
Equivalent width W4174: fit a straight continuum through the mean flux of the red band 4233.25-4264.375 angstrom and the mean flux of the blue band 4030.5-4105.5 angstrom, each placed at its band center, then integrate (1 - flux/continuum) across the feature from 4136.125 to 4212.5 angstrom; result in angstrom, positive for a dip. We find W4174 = 5.1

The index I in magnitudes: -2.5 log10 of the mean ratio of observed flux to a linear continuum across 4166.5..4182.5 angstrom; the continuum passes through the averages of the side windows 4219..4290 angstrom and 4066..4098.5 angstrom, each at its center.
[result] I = 0.10 mag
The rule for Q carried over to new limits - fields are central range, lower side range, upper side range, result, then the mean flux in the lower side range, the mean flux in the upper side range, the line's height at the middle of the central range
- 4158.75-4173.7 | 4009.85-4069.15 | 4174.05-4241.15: 0.5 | 46.8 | 46.4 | 46.5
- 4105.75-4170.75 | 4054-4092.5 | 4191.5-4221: 1.2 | 46.2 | 48.1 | 47.1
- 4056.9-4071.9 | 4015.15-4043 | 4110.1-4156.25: 1.8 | 48.2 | 46.3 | 47.5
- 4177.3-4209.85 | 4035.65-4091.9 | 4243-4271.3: 2.2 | 46.9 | 50.9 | 49.6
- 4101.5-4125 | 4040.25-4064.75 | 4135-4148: -1.6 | 46.2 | 45.3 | 45.6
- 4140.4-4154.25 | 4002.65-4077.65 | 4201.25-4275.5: 1.2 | 46.6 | 48.6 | 47.6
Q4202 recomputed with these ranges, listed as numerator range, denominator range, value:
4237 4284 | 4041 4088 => 1.09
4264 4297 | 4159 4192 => 1.09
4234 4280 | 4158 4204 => 1.10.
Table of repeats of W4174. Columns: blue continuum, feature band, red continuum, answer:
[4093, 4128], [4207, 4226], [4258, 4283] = 0.6 angstrom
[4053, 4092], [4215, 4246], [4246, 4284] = 0.8 angstrom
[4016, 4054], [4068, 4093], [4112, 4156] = -0.5 angstrom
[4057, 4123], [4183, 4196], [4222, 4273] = 0.6 angstrom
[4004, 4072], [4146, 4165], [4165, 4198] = 0.5 angstrom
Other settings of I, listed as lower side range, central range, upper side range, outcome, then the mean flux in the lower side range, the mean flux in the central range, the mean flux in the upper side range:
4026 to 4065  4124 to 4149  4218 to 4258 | 0.034 mag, 46.3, 45.7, 48.1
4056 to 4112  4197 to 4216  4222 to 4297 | -0.025 mag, 46.3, 48.9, 48.3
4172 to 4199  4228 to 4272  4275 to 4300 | -0.074 mag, 45.1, 50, 47.6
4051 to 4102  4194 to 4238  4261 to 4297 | 0.025 mag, 46.3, 46.9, 48.8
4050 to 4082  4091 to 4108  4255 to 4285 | 0.005 mag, 44.9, 45.5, 50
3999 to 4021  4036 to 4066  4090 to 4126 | 0.038 mag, 48.5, 46.6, 48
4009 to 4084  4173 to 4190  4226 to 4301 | 0.070 mag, 46.6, 44.7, 48.3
